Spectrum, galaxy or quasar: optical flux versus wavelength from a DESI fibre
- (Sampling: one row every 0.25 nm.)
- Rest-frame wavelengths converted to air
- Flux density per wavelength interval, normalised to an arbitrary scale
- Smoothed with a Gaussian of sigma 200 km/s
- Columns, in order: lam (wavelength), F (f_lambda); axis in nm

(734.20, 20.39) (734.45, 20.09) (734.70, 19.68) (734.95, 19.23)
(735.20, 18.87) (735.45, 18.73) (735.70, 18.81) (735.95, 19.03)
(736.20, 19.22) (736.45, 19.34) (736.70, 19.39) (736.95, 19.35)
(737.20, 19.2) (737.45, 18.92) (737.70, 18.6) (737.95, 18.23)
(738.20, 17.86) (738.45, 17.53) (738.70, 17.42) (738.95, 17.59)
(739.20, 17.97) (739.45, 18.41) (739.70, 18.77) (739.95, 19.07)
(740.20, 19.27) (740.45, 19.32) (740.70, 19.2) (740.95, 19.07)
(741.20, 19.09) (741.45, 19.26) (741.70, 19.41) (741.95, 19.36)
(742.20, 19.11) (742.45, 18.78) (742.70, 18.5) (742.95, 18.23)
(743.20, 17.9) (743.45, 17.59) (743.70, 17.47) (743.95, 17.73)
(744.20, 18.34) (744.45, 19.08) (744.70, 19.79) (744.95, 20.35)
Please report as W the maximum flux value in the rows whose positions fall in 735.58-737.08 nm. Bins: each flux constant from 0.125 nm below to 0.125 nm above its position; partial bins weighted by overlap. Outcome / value 19.39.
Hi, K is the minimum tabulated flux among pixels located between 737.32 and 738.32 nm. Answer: 17.86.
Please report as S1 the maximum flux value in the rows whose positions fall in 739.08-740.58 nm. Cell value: 19.32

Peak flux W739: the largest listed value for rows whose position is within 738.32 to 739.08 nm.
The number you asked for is 17.59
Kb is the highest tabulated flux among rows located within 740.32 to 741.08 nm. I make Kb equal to 19.32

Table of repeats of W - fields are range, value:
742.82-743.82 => 18.23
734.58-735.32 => 19.68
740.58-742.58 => 19.41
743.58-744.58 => 19.08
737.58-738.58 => 18.6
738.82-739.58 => 18.41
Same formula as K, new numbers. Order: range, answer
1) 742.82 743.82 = 17.47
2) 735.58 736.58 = 18.81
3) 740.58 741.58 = 19.07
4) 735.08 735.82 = 18.73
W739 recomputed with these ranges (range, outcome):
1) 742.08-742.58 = 19.11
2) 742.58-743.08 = 18.5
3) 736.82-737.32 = 19.35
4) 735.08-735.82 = 18.87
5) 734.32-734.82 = 20.09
